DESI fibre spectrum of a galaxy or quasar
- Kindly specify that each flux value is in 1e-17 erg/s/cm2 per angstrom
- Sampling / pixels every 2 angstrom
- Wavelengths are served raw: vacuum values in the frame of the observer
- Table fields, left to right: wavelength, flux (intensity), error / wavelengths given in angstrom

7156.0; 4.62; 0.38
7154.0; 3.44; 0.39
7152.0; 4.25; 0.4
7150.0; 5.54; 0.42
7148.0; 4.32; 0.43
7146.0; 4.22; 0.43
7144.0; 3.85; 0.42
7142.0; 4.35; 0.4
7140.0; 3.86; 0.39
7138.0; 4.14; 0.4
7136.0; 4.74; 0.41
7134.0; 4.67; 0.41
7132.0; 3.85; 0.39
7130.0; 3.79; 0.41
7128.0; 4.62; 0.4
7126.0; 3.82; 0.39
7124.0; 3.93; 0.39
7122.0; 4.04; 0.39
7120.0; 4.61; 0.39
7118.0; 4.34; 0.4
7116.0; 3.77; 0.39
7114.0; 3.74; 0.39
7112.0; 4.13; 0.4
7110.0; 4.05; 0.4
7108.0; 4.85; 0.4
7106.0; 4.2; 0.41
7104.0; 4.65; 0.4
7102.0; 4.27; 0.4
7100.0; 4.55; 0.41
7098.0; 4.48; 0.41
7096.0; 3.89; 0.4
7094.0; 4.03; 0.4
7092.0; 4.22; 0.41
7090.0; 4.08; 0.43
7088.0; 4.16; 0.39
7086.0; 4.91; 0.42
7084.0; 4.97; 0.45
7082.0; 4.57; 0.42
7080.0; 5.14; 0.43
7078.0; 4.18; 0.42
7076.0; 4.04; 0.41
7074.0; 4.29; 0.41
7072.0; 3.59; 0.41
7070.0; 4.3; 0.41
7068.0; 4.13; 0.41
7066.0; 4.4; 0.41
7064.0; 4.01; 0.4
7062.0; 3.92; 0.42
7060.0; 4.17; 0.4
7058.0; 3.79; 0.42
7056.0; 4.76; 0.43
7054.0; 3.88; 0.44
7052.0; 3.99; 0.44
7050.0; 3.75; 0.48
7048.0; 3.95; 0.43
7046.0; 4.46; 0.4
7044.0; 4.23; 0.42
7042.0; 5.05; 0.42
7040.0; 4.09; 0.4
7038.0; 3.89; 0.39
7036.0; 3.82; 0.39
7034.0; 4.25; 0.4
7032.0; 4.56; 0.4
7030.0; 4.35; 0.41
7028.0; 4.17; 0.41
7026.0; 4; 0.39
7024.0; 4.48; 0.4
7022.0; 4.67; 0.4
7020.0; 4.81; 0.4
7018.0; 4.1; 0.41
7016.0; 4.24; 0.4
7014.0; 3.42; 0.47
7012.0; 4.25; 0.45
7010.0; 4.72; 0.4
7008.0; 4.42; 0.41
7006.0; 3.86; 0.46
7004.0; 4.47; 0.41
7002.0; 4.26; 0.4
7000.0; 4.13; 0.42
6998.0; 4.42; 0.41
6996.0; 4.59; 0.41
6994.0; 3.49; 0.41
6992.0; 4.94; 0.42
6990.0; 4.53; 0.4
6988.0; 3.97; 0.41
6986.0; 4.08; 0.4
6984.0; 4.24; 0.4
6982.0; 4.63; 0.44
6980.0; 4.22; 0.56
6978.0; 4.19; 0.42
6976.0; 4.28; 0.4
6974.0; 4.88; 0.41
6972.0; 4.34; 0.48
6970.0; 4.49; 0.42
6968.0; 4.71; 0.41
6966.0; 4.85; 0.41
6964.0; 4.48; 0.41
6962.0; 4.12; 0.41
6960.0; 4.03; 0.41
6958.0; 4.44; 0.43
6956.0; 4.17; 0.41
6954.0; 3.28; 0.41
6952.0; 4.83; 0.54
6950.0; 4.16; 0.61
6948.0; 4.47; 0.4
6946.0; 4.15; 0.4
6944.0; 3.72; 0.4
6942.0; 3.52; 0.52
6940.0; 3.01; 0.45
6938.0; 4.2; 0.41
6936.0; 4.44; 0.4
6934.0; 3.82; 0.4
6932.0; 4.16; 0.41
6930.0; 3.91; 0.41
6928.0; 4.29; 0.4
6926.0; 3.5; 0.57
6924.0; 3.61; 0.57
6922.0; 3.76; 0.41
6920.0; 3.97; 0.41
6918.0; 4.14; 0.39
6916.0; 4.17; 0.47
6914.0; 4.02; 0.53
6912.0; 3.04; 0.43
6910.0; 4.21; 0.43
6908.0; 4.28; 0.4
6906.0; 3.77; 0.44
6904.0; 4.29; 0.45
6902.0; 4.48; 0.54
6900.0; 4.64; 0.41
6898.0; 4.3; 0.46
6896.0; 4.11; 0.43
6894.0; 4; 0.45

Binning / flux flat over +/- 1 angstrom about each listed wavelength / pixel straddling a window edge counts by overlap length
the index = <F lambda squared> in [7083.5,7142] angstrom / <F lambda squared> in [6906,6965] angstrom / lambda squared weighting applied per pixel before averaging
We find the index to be 1.12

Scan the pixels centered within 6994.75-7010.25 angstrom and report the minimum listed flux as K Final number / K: 3.86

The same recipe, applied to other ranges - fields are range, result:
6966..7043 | 3.42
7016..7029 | 4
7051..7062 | 3.79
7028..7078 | 3.59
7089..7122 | 3.74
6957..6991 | 3.97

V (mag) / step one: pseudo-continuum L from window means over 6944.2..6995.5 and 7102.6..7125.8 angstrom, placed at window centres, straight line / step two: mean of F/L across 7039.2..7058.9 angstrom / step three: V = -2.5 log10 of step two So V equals 0.013 mag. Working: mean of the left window 4.31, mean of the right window 4.2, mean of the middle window 4.2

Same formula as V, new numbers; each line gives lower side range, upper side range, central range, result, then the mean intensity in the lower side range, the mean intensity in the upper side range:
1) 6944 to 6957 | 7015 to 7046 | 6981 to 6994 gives -0.03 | 4.14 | 4.32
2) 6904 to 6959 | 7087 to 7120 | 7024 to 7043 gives -0.03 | 3.97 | 4.23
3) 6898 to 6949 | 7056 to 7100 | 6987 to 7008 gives -0.04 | 3.99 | 4.27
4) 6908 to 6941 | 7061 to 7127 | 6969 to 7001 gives -0.08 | 3.9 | 4.25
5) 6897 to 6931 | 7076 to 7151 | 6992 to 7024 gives -0.03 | 4.02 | 4.31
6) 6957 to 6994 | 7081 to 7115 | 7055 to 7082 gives 0.03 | 4.39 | 4.34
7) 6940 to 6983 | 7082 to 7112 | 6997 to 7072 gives 0.03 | 4.25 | 4.38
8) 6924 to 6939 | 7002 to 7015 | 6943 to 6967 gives -0.04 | 4.02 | 4.2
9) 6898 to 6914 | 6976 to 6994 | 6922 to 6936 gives 0.07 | 4.11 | 4.3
